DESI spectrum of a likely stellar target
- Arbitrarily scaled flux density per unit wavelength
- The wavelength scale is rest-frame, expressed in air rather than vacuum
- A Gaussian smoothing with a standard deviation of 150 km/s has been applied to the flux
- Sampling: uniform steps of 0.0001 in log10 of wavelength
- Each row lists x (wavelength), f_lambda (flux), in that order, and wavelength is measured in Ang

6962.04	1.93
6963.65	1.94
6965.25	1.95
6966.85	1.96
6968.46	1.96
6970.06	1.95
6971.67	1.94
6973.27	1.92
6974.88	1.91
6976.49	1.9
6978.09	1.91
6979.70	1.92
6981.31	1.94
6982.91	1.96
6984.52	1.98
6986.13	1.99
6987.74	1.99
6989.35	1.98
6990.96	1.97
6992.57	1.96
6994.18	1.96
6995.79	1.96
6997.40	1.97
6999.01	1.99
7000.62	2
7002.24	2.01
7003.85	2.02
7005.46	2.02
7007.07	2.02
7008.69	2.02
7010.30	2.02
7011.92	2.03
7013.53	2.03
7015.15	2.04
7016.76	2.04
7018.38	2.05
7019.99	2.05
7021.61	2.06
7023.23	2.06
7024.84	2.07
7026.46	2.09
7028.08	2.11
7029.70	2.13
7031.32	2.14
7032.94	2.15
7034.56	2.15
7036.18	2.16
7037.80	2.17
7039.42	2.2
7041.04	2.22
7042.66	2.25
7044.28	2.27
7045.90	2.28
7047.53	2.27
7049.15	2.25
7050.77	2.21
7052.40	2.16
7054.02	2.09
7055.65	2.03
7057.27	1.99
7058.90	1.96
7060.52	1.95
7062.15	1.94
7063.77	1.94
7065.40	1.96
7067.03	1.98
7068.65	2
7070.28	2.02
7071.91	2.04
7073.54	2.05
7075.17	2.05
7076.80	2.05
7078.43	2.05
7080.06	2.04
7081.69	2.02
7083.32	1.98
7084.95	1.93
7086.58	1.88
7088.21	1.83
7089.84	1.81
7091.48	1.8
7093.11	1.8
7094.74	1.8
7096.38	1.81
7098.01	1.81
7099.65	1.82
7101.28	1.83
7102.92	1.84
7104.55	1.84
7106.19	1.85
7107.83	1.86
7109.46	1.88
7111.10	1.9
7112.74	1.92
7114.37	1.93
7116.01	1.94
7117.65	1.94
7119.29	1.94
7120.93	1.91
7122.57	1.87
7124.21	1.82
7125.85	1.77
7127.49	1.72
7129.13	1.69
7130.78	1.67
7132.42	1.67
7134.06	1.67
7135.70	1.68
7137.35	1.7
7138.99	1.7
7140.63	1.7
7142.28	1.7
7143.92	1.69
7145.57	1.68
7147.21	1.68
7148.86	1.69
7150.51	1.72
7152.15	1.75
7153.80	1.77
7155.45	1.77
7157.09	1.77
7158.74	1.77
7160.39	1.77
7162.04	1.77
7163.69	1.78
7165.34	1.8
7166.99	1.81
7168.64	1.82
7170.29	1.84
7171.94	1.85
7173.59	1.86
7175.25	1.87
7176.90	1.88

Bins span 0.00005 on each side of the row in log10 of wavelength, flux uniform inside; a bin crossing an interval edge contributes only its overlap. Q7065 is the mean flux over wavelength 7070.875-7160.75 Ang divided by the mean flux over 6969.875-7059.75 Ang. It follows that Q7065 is 0.9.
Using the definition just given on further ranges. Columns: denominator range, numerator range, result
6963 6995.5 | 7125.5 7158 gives 0.88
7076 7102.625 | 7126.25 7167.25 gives 0.91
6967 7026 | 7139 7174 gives 0.88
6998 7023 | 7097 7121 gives 0.93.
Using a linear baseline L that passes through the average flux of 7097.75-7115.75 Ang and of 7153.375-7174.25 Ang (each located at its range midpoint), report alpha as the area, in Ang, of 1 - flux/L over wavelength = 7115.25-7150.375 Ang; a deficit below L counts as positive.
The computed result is 1.6 Ang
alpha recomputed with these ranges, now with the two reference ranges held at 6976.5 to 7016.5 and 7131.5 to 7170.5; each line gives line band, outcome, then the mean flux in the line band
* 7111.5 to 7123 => -0.8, 1.92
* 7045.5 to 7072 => -2.4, 2.06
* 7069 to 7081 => -1.2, 2.04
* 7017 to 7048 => -3.6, 2.15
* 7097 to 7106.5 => -0.1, 1.83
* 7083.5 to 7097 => 0.0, 1.84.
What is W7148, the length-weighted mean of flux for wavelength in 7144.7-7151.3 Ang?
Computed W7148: 1.69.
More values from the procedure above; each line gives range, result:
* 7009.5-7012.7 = 2.02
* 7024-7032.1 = 2.11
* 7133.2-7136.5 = 1.68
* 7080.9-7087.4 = 1.95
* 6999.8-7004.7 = 2.01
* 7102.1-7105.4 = 1.84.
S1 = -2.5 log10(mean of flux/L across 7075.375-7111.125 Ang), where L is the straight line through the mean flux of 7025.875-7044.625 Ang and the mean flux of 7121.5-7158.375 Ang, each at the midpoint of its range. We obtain 0.02 mag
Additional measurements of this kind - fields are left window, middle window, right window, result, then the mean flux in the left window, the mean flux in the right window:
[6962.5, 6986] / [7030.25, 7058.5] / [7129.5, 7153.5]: -0.182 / 1.94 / 1.69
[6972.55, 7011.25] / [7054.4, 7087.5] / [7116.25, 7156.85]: -0.081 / 1.97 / 1.75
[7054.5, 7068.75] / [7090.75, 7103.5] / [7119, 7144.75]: 0.025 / 1.97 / 1.74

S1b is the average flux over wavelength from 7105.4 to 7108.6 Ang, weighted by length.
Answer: 1.85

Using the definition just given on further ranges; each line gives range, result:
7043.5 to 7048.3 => 2.27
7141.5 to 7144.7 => 1.7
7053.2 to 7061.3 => 2.01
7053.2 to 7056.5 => 2.06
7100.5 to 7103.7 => 1.83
